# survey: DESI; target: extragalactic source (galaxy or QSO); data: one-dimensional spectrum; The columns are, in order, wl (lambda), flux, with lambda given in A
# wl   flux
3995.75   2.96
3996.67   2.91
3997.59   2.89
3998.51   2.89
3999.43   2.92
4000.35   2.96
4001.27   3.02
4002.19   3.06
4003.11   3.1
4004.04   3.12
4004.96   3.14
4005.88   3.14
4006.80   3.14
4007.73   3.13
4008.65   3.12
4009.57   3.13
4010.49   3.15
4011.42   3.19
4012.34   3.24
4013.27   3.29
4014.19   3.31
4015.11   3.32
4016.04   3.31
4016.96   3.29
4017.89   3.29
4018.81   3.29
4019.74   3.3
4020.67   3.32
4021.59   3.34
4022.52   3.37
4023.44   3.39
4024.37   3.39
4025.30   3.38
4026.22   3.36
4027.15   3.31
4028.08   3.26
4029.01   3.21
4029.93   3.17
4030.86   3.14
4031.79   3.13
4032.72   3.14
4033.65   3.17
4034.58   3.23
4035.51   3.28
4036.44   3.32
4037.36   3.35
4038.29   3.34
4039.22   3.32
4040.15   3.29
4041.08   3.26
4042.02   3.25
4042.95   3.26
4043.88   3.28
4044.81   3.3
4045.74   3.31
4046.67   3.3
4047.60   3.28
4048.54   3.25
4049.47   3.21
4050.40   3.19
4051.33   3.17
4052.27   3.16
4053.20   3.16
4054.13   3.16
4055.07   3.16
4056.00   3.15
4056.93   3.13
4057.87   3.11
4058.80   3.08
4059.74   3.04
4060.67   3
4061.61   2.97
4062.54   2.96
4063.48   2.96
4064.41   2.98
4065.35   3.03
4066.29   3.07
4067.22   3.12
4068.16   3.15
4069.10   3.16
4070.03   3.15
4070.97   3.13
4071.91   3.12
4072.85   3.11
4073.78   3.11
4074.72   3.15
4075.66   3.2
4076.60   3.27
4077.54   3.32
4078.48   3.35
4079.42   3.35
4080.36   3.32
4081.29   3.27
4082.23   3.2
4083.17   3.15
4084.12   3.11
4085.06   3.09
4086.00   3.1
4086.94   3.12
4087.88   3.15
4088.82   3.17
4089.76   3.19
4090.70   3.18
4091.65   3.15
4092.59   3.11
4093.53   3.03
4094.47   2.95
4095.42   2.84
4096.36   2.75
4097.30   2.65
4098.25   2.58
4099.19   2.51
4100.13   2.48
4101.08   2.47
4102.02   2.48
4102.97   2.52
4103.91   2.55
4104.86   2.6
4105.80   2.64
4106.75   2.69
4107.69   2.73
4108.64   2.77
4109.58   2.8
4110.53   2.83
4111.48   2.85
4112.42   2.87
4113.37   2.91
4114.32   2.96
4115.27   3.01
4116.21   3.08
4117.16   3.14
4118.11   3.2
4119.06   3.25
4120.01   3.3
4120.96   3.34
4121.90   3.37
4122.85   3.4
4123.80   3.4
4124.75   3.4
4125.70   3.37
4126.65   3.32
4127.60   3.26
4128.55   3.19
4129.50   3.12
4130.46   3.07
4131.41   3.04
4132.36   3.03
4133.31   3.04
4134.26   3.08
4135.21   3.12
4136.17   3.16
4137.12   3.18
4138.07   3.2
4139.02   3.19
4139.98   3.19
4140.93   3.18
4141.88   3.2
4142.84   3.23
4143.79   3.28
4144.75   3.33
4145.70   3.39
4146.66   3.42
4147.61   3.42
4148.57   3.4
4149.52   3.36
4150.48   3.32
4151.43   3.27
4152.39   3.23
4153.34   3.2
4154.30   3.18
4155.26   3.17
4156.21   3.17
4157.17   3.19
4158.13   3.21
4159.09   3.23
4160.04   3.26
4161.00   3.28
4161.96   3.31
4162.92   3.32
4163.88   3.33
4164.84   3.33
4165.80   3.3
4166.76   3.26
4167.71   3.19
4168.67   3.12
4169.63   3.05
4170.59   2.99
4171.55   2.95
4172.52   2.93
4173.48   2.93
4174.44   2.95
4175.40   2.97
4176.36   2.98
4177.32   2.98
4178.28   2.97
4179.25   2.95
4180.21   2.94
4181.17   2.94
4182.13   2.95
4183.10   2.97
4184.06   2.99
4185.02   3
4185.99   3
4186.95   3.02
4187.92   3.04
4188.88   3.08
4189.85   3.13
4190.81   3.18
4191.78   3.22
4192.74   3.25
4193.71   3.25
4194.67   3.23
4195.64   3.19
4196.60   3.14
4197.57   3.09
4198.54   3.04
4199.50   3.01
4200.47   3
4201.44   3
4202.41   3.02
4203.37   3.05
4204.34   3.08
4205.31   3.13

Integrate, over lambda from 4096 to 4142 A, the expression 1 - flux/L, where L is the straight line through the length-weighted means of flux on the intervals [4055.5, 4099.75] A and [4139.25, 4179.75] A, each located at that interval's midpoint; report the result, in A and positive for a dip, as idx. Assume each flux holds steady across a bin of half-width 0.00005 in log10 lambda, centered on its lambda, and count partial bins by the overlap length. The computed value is 2.15 A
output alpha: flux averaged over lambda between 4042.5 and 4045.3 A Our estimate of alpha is 3.28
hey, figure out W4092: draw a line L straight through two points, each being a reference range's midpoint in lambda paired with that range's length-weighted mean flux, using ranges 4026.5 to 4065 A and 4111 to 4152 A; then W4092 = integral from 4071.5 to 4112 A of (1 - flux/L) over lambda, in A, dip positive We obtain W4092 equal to 3.1 A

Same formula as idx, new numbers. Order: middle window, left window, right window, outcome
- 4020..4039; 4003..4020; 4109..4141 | -0.5 A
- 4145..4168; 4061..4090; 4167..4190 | -1.9 A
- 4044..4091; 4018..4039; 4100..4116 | -2.4 A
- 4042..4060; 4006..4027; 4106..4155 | 0.2 A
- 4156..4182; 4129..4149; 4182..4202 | 0.2 A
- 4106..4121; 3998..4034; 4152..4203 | 0.8 A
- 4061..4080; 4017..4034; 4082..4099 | -0.2 A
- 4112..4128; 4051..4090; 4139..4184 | -0.3 A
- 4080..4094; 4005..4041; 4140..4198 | 0.3 A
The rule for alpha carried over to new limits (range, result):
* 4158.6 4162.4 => 3.27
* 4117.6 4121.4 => 3.27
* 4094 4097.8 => 2.79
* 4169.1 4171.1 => 3.02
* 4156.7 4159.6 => 3.21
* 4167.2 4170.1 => 3.13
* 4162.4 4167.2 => 3.3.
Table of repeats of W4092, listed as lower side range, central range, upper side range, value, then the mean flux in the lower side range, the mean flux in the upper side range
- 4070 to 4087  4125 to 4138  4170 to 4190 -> -0.3 A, 3.19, 2.98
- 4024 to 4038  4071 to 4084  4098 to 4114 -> -1.5 A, 3.26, 2.67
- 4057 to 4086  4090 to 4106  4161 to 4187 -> 1.9 A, 3.13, 3.06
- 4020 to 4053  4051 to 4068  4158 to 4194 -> 0.8 A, 3.27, 3.1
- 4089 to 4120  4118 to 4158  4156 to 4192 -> -3.7 A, 2.85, 3.09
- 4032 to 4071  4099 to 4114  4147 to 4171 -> 2.5 A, 3.17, 3.25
